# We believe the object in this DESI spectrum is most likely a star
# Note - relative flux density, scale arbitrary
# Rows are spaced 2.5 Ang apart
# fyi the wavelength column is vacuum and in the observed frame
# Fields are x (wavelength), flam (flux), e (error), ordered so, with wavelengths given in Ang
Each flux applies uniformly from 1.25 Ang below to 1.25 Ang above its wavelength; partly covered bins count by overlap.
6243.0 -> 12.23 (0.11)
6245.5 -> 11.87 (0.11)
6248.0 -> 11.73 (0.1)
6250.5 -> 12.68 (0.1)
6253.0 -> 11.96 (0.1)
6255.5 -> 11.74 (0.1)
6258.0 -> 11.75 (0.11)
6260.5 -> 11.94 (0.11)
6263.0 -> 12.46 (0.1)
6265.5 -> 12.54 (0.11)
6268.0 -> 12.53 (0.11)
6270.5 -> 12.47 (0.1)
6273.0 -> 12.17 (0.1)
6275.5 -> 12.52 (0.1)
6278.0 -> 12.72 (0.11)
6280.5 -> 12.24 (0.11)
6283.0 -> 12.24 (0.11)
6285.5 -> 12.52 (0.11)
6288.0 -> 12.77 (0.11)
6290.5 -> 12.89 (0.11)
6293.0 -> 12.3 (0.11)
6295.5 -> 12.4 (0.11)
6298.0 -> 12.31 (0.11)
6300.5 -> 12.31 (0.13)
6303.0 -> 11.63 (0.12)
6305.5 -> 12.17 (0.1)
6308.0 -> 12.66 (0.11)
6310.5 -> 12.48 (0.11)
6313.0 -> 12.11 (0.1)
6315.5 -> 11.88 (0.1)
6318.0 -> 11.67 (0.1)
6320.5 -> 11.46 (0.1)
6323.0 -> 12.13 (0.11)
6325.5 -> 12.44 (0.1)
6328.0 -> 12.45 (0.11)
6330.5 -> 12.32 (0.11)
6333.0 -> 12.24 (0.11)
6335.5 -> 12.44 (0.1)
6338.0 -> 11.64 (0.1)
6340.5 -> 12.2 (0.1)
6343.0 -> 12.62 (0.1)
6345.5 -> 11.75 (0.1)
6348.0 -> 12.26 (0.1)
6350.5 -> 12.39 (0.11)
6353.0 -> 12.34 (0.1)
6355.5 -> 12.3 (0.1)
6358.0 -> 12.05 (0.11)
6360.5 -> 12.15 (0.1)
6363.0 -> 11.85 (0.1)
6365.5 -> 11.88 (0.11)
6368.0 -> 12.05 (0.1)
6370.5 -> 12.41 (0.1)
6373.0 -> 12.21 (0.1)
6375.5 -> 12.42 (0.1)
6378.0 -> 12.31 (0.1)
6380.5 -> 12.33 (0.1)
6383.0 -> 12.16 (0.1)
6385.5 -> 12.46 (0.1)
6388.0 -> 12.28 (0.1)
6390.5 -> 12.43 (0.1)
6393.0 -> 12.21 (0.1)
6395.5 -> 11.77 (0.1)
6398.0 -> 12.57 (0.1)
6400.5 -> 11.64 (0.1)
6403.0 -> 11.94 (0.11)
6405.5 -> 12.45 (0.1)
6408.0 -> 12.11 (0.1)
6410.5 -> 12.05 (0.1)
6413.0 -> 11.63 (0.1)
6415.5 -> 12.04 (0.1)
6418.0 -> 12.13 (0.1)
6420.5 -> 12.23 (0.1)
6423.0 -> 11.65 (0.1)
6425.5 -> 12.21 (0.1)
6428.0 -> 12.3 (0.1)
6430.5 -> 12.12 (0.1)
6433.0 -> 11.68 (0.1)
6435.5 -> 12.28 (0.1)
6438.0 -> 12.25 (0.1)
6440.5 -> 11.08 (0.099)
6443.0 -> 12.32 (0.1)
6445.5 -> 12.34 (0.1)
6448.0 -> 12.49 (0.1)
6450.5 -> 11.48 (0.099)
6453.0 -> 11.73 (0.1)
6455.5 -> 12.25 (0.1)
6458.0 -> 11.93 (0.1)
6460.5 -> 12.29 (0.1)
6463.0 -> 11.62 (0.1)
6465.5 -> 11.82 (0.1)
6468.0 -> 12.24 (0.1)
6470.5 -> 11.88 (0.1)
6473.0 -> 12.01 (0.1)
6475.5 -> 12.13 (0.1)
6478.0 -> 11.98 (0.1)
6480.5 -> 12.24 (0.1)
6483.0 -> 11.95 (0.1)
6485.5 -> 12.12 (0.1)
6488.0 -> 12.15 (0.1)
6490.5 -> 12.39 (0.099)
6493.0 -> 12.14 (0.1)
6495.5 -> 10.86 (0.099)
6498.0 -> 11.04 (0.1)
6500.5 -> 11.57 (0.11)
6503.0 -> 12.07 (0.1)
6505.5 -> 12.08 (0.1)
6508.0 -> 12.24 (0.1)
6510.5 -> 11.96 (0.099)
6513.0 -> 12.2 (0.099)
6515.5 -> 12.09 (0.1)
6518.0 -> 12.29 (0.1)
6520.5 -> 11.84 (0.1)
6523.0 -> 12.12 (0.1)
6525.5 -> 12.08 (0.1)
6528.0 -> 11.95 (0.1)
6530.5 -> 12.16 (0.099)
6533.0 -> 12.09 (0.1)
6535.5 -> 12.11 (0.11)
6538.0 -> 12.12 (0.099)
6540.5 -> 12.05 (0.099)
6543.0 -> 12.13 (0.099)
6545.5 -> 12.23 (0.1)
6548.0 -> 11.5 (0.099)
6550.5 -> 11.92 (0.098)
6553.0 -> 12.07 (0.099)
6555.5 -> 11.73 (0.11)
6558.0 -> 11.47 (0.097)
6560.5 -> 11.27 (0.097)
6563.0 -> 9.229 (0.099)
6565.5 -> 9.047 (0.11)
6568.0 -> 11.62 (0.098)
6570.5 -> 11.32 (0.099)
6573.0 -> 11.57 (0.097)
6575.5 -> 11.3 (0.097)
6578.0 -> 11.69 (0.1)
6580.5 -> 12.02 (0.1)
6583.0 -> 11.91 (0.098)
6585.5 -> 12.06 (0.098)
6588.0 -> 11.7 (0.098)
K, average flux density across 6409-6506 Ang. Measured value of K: 12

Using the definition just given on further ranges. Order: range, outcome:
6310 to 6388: 12.2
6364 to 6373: 12.1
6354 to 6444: 12.1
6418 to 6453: 12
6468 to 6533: 12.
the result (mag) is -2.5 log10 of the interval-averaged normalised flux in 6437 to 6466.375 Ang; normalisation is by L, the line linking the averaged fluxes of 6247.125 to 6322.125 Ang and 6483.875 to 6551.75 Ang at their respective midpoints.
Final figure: 0.008 mag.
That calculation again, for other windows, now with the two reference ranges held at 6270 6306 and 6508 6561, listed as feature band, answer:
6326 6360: 0.005 mag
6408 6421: 0.015 mag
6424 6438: 0.003 mag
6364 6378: 0.004 mag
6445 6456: 0.009 mag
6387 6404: 0.008 mag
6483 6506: 0.021 mag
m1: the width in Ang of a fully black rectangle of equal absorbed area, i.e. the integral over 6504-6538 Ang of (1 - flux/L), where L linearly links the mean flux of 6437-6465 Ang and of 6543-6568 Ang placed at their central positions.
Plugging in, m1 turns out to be -1.8 Ang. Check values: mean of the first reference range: 12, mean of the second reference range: 11.2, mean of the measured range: 12.1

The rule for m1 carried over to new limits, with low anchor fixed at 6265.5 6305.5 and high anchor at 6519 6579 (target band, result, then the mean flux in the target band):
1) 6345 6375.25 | 0.05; 12.2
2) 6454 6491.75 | -0.72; 12.1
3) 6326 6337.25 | -0.07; 12.3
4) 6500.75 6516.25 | -0.45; 12.1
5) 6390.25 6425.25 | -0.06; 12.1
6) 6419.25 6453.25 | -0.20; 12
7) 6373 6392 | -0.35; 12.3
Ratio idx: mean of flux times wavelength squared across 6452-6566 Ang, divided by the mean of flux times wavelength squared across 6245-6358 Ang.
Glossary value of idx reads 1.0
